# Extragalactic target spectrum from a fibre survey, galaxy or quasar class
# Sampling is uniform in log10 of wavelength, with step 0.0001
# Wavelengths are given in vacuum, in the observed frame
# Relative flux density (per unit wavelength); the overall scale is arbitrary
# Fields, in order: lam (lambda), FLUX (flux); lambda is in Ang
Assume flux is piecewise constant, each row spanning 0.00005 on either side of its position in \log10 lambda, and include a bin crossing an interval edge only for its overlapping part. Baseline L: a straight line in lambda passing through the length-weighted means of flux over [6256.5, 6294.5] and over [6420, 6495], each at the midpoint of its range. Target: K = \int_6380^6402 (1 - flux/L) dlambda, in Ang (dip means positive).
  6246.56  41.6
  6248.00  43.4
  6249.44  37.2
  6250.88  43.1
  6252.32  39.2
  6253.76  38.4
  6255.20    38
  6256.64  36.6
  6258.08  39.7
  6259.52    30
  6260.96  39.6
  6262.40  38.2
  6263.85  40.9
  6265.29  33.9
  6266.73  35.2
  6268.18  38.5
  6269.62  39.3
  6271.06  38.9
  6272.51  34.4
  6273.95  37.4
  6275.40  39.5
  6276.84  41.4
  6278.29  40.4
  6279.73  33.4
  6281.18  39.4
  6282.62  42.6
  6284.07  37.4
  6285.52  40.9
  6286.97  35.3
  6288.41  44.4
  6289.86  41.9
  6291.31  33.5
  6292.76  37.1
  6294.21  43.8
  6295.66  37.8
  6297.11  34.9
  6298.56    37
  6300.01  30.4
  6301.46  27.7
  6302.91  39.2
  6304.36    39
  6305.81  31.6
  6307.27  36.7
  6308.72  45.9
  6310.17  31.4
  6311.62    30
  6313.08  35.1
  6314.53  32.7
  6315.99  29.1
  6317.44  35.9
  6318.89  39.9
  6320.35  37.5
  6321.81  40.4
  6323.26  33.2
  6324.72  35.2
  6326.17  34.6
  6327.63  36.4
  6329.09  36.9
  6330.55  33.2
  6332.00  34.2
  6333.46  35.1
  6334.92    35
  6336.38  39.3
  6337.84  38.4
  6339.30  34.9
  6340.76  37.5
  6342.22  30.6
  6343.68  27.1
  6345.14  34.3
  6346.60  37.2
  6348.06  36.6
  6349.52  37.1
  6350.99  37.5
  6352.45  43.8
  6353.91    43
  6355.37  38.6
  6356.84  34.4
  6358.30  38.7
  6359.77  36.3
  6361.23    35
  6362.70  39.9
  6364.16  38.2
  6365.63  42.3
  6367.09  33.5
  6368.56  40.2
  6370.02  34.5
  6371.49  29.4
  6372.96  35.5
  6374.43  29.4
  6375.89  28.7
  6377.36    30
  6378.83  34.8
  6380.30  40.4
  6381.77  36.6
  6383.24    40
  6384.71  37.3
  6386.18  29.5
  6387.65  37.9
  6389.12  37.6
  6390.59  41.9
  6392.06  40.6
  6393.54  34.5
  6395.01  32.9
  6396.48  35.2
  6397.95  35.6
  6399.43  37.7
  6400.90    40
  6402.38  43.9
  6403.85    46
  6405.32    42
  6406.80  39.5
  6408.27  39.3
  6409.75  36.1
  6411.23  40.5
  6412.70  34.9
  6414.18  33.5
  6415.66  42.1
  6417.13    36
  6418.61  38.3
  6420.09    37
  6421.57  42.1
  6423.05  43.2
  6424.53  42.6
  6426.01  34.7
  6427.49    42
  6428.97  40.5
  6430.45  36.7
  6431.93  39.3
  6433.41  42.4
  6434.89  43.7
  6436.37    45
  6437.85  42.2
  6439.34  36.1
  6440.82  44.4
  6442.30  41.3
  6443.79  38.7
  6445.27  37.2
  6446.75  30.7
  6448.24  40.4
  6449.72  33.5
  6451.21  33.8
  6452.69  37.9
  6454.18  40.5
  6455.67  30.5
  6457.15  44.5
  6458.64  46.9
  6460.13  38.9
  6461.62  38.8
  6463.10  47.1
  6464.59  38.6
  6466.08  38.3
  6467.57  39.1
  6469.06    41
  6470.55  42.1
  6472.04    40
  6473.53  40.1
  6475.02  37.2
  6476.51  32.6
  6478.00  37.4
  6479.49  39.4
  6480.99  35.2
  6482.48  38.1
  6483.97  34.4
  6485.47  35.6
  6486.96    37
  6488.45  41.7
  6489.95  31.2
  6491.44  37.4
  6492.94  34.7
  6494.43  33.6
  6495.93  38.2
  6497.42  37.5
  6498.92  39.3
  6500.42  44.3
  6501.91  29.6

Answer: 0.8 Ang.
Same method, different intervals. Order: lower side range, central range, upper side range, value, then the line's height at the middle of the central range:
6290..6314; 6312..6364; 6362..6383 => -0.8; 35.6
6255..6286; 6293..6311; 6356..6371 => 0.7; 37.7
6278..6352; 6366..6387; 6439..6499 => 1.4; 37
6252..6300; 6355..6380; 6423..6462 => 2.3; 38.8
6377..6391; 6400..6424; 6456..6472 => -0.9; 38.2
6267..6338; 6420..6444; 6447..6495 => -2.0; 37.7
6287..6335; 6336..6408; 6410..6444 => 2.2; 38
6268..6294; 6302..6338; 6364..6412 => 2.2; 38.1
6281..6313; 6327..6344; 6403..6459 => 1.2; 37.7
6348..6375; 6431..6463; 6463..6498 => -1.7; 37.5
